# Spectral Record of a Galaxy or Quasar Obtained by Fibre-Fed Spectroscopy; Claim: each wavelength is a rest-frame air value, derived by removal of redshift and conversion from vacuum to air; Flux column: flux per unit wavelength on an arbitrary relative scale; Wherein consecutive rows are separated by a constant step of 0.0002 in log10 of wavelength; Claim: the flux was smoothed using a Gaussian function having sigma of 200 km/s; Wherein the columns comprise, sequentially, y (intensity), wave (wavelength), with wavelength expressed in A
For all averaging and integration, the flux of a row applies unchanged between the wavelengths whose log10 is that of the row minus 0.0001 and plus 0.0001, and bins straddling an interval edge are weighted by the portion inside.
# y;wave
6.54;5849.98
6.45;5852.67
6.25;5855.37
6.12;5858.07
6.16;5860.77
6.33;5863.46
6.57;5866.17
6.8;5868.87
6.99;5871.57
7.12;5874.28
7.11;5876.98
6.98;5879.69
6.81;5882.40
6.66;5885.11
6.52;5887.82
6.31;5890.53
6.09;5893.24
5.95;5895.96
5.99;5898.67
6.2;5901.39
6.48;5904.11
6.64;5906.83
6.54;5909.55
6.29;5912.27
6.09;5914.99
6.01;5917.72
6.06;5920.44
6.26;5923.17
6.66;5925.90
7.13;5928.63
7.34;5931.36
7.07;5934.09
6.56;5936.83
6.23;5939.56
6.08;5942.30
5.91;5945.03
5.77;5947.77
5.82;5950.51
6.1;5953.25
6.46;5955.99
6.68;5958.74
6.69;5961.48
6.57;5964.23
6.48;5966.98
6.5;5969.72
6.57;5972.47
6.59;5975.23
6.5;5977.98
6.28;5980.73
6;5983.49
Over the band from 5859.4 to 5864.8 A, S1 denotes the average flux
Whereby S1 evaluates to 6.25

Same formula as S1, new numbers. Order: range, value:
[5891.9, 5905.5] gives 6.14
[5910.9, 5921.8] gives 6.12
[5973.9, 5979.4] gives 6.55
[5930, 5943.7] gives 6.65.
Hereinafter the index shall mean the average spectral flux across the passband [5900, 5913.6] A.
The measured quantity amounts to 6.43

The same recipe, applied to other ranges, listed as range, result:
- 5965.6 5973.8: 6.52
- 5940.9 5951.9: 5.9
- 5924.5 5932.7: 7.04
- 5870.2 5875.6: 7.05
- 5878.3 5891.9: 6.66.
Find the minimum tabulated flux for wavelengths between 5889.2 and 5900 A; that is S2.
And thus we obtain 5.95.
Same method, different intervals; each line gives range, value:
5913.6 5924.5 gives 6.01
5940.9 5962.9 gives 5.77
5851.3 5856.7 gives 6.25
